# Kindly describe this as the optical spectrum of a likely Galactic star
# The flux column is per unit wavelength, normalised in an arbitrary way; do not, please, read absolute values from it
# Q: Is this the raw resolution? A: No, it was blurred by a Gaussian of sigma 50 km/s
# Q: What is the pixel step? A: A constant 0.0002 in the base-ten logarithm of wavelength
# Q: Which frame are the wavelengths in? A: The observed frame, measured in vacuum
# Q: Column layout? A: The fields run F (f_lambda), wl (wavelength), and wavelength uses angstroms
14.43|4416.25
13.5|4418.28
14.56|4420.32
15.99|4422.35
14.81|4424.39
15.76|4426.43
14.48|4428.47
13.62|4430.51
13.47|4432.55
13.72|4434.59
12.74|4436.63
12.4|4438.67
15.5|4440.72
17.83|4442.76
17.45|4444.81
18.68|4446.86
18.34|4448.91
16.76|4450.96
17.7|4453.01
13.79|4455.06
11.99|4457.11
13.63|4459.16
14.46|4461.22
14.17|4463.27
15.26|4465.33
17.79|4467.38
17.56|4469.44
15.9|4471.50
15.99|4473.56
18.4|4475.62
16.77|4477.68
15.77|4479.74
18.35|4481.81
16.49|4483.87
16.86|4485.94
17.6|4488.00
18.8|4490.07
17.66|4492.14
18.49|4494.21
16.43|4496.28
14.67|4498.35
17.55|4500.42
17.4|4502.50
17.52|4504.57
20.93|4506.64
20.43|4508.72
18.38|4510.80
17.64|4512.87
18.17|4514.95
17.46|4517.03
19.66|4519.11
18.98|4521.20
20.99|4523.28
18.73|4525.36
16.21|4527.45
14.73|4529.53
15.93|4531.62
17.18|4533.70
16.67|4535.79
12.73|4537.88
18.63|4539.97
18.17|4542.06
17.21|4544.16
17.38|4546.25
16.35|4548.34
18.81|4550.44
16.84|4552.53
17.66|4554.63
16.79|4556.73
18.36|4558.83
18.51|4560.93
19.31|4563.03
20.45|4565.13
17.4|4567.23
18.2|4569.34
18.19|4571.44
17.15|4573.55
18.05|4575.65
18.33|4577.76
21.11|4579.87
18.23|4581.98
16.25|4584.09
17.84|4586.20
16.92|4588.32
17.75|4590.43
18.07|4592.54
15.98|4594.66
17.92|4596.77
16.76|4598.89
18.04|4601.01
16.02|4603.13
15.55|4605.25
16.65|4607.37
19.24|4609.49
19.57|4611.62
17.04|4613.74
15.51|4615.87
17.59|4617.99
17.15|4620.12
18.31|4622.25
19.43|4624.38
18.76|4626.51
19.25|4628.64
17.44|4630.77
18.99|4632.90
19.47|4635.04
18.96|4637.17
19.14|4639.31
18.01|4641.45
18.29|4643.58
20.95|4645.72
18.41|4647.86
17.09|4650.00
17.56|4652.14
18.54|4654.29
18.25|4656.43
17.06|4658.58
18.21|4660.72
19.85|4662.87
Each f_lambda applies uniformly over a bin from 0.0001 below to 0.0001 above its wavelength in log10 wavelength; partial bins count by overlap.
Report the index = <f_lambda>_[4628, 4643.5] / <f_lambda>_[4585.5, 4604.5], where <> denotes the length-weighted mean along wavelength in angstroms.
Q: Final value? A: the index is 1.1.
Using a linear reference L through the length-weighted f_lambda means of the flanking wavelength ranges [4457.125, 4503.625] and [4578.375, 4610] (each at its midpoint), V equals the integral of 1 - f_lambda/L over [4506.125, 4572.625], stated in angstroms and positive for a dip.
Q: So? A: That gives -3.4 angstroms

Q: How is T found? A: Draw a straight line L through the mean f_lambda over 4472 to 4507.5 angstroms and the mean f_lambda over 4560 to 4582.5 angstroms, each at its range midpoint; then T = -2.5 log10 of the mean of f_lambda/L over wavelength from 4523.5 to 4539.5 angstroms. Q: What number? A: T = 0.10 mag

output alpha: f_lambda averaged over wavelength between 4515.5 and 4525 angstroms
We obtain 19.2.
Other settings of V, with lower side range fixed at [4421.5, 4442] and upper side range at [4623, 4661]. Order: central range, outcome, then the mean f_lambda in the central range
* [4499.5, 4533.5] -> -4.6 angstroms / 18.1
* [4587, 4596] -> 0.2 angstroms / 17.2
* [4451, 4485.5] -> -2.0 angstroms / 15.9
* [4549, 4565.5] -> -1.3 angstroms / 18.2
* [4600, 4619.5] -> 0.7 angstroms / 17.2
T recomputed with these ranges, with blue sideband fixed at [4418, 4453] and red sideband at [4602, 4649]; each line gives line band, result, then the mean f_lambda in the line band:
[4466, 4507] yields -0.074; 17.3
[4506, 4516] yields -0.156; 19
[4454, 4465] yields 0.148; 13.7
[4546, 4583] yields -0.056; 18.2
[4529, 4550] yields 0.020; 16.6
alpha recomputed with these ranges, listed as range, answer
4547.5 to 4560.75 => 17.5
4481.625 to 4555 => 17.6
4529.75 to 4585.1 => 17.6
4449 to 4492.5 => 16.3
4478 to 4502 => 17.1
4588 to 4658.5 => 18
